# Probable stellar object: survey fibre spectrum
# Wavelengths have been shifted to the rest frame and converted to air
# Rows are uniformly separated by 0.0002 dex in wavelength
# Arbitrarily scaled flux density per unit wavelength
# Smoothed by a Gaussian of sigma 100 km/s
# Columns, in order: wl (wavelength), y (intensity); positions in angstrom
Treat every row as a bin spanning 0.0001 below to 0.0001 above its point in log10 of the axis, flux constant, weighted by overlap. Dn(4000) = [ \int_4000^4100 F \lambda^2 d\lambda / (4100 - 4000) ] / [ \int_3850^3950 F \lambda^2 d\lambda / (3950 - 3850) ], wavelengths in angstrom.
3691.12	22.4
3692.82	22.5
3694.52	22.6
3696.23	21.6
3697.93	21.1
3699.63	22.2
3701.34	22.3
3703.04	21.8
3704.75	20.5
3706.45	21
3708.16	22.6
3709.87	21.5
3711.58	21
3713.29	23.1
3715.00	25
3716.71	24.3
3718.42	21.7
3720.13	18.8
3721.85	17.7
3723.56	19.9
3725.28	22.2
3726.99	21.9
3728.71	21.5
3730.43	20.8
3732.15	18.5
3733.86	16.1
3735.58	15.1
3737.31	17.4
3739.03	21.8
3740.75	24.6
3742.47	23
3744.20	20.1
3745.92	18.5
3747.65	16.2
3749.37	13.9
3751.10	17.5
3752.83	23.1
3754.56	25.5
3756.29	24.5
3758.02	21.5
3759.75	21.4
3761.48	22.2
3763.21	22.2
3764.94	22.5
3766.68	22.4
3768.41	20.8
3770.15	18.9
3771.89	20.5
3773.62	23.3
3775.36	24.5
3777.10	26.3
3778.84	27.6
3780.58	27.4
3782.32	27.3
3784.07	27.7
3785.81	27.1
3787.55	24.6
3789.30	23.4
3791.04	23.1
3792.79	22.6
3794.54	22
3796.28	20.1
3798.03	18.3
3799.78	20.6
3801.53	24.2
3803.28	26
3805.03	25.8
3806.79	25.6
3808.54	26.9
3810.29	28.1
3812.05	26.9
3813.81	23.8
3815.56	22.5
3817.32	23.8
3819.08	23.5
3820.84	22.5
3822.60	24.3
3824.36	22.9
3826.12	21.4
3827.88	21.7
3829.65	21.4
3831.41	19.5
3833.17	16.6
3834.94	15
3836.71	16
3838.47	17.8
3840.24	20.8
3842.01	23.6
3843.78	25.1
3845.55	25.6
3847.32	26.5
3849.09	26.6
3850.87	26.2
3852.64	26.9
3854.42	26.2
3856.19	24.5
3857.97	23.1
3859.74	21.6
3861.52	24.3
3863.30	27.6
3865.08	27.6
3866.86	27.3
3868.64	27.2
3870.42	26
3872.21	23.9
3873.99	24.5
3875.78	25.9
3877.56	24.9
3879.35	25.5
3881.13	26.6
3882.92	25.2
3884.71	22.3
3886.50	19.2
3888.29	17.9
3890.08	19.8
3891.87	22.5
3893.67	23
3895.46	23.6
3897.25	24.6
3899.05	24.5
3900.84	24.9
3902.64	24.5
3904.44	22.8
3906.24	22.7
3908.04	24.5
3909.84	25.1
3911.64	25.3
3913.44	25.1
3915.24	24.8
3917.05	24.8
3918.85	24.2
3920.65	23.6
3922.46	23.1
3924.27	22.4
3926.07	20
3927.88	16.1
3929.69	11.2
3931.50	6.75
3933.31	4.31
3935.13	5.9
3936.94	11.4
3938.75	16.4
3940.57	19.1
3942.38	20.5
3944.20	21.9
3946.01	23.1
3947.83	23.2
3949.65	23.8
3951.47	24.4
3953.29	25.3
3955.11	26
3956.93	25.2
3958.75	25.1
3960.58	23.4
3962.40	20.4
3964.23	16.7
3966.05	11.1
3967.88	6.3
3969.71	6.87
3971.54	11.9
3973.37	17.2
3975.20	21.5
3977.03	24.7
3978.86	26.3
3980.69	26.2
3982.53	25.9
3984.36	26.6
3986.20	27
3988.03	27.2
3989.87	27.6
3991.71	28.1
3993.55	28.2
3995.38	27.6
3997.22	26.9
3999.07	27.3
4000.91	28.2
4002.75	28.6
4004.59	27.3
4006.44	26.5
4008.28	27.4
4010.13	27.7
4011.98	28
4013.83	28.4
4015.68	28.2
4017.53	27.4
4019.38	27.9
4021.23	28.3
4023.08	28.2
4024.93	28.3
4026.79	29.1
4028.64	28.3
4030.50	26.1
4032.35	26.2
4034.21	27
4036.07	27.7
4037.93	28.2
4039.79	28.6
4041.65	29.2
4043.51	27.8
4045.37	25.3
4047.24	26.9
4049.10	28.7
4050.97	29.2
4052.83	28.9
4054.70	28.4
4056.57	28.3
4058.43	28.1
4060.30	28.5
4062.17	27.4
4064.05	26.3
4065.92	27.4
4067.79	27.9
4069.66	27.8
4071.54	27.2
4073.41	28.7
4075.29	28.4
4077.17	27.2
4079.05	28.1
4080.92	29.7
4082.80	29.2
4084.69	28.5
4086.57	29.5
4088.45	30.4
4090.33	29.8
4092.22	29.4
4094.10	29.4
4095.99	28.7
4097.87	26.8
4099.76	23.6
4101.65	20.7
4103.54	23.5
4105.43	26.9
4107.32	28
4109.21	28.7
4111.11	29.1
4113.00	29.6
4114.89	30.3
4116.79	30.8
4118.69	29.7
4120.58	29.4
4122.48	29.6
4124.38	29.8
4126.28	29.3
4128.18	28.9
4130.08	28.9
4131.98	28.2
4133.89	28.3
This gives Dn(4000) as 1.37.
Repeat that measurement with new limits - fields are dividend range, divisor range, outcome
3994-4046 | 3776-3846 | 1.33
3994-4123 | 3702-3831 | 1.45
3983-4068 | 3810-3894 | 1.29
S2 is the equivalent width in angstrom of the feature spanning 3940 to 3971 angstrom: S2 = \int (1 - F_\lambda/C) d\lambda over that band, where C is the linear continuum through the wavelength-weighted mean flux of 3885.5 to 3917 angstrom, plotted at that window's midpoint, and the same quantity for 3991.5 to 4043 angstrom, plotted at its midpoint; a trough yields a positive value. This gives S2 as 6.46 angstrom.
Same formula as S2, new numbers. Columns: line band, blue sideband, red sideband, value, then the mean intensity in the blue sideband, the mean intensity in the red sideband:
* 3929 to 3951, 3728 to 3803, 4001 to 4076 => 8.5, 21.9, 27.8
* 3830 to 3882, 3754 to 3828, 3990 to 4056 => 2.1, 23.7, 27.8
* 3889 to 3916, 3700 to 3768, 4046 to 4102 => 0.7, 20.9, 28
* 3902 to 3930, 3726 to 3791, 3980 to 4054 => 3.0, 22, 27.7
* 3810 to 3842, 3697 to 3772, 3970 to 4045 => 1.8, 20.9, 26.6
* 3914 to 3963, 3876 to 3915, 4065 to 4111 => 9.3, 23.6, 27.8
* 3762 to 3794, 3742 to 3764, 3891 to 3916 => -4.1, 20.7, 24.1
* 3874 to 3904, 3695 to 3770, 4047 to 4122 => 0.9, 20.9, 28.1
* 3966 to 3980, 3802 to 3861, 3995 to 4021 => 5.6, 23.3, 27.7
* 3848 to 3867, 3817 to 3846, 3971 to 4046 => -3.1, 21.2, 26.8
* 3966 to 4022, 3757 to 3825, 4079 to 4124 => 4.4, 23.7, 28.3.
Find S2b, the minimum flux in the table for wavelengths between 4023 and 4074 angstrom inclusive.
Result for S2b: 25.3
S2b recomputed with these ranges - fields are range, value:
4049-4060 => 28.1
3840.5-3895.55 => 17.9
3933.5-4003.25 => 5.9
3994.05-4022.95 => 26.5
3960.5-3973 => 6.3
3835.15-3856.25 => 16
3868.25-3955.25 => 4.31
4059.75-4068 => 26.3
